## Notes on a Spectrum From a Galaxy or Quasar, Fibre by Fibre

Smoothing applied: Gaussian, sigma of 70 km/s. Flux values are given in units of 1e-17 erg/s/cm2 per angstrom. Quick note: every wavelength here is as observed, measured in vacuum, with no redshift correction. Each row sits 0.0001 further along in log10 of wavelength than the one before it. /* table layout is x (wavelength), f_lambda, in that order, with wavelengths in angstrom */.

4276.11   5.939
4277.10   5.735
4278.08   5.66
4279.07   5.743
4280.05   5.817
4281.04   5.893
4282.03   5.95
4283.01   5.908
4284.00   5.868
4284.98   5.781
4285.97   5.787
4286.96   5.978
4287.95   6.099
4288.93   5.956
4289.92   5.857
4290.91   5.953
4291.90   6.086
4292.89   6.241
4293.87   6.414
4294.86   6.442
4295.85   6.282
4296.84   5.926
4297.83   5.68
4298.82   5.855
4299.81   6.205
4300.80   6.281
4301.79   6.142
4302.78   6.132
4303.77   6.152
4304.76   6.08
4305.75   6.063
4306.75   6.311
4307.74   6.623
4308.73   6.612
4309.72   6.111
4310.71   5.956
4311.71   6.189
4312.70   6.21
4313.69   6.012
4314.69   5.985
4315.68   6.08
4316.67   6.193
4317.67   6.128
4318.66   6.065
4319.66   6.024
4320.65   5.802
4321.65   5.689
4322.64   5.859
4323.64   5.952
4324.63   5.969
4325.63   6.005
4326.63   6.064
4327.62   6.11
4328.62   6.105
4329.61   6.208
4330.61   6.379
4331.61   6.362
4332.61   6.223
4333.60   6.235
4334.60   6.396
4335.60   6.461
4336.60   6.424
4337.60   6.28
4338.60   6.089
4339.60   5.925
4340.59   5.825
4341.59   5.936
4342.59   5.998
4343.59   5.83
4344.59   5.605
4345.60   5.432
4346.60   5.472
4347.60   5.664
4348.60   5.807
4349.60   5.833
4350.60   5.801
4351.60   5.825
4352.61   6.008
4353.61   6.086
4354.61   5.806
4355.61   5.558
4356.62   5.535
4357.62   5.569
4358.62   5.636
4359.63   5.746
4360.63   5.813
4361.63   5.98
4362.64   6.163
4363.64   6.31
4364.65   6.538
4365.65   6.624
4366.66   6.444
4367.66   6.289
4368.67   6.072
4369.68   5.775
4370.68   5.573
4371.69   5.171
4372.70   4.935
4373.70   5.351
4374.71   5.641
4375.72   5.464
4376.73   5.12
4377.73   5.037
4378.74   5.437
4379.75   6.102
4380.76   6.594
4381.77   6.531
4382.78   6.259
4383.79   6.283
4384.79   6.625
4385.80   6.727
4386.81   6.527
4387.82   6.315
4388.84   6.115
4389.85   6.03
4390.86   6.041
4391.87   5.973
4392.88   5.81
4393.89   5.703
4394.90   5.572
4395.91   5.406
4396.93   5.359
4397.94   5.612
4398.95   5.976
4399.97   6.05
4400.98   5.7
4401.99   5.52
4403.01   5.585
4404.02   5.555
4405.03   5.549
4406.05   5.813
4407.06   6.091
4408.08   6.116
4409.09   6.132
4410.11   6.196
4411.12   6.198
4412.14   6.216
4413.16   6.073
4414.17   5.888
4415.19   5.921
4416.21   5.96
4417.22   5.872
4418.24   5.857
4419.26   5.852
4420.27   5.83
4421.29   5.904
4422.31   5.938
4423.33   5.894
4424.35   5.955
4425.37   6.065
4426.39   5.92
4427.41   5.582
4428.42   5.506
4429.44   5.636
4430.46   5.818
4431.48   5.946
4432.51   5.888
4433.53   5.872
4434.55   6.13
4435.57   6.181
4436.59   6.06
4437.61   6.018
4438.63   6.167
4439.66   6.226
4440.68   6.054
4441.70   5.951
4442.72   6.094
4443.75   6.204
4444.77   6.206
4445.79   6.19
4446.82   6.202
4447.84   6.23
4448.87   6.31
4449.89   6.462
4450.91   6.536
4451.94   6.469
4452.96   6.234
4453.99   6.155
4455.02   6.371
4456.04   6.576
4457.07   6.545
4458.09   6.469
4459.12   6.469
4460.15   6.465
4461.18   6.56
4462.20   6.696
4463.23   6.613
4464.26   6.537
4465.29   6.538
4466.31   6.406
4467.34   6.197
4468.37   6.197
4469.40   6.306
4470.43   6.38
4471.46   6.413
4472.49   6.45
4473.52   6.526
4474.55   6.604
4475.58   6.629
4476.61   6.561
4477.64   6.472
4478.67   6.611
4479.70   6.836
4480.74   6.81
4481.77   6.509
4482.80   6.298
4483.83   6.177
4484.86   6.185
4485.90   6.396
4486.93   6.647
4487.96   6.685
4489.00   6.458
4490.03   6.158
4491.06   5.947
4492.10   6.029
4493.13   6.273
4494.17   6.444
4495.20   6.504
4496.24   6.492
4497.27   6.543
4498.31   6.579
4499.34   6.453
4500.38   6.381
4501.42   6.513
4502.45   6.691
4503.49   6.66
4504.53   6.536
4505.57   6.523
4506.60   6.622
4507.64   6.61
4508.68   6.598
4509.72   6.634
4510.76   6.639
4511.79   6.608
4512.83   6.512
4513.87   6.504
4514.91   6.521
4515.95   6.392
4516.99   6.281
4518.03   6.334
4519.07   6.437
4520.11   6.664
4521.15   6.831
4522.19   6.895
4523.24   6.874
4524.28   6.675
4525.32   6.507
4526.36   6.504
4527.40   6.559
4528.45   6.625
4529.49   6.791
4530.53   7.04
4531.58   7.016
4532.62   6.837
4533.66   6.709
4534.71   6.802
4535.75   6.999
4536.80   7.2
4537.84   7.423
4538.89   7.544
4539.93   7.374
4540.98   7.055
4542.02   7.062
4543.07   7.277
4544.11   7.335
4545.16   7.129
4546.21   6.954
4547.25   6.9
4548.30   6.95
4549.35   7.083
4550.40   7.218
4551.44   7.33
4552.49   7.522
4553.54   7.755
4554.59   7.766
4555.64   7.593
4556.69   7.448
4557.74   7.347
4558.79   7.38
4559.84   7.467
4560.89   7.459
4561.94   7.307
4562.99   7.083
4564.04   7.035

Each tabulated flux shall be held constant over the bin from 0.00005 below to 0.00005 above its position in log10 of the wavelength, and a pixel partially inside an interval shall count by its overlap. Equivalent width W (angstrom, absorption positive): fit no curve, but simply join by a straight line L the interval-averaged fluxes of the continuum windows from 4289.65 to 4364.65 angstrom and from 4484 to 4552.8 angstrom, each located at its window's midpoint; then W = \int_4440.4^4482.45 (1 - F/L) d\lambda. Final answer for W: 0.6 angstrom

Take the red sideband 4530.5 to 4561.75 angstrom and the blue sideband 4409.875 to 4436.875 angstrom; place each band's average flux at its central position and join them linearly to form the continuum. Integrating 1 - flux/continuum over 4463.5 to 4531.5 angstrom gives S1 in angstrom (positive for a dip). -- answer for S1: 2.0 angstrom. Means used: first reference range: 5.93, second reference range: 7.24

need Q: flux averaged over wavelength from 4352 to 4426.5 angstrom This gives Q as 5.9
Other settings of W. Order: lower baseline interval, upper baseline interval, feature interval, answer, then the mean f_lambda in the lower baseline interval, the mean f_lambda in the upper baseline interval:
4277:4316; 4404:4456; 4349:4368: 0.23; 6.06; 6.04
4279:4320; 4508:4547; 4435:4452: 0.89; 6.08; 6.82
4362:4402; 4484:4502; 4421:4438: 0.62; 5.92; 6.39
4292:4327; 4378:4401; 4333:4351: 0.38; 6.11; 6.03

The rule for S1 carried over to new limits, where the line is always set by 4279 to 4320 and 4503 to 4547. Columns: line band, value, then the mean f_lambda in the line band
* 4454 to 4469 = 0.3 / 6.46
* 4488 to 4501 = 0.6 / 6.37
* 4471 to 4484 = 0.2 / 6.54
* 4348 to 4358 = 0.7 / 5.79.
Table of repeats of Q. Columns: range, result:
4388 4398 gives 5.78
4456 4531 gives 6.51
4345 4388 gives 5.89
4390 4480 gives 6.11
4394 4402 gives 5.66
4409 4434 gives 5.91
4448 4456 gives 6.37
